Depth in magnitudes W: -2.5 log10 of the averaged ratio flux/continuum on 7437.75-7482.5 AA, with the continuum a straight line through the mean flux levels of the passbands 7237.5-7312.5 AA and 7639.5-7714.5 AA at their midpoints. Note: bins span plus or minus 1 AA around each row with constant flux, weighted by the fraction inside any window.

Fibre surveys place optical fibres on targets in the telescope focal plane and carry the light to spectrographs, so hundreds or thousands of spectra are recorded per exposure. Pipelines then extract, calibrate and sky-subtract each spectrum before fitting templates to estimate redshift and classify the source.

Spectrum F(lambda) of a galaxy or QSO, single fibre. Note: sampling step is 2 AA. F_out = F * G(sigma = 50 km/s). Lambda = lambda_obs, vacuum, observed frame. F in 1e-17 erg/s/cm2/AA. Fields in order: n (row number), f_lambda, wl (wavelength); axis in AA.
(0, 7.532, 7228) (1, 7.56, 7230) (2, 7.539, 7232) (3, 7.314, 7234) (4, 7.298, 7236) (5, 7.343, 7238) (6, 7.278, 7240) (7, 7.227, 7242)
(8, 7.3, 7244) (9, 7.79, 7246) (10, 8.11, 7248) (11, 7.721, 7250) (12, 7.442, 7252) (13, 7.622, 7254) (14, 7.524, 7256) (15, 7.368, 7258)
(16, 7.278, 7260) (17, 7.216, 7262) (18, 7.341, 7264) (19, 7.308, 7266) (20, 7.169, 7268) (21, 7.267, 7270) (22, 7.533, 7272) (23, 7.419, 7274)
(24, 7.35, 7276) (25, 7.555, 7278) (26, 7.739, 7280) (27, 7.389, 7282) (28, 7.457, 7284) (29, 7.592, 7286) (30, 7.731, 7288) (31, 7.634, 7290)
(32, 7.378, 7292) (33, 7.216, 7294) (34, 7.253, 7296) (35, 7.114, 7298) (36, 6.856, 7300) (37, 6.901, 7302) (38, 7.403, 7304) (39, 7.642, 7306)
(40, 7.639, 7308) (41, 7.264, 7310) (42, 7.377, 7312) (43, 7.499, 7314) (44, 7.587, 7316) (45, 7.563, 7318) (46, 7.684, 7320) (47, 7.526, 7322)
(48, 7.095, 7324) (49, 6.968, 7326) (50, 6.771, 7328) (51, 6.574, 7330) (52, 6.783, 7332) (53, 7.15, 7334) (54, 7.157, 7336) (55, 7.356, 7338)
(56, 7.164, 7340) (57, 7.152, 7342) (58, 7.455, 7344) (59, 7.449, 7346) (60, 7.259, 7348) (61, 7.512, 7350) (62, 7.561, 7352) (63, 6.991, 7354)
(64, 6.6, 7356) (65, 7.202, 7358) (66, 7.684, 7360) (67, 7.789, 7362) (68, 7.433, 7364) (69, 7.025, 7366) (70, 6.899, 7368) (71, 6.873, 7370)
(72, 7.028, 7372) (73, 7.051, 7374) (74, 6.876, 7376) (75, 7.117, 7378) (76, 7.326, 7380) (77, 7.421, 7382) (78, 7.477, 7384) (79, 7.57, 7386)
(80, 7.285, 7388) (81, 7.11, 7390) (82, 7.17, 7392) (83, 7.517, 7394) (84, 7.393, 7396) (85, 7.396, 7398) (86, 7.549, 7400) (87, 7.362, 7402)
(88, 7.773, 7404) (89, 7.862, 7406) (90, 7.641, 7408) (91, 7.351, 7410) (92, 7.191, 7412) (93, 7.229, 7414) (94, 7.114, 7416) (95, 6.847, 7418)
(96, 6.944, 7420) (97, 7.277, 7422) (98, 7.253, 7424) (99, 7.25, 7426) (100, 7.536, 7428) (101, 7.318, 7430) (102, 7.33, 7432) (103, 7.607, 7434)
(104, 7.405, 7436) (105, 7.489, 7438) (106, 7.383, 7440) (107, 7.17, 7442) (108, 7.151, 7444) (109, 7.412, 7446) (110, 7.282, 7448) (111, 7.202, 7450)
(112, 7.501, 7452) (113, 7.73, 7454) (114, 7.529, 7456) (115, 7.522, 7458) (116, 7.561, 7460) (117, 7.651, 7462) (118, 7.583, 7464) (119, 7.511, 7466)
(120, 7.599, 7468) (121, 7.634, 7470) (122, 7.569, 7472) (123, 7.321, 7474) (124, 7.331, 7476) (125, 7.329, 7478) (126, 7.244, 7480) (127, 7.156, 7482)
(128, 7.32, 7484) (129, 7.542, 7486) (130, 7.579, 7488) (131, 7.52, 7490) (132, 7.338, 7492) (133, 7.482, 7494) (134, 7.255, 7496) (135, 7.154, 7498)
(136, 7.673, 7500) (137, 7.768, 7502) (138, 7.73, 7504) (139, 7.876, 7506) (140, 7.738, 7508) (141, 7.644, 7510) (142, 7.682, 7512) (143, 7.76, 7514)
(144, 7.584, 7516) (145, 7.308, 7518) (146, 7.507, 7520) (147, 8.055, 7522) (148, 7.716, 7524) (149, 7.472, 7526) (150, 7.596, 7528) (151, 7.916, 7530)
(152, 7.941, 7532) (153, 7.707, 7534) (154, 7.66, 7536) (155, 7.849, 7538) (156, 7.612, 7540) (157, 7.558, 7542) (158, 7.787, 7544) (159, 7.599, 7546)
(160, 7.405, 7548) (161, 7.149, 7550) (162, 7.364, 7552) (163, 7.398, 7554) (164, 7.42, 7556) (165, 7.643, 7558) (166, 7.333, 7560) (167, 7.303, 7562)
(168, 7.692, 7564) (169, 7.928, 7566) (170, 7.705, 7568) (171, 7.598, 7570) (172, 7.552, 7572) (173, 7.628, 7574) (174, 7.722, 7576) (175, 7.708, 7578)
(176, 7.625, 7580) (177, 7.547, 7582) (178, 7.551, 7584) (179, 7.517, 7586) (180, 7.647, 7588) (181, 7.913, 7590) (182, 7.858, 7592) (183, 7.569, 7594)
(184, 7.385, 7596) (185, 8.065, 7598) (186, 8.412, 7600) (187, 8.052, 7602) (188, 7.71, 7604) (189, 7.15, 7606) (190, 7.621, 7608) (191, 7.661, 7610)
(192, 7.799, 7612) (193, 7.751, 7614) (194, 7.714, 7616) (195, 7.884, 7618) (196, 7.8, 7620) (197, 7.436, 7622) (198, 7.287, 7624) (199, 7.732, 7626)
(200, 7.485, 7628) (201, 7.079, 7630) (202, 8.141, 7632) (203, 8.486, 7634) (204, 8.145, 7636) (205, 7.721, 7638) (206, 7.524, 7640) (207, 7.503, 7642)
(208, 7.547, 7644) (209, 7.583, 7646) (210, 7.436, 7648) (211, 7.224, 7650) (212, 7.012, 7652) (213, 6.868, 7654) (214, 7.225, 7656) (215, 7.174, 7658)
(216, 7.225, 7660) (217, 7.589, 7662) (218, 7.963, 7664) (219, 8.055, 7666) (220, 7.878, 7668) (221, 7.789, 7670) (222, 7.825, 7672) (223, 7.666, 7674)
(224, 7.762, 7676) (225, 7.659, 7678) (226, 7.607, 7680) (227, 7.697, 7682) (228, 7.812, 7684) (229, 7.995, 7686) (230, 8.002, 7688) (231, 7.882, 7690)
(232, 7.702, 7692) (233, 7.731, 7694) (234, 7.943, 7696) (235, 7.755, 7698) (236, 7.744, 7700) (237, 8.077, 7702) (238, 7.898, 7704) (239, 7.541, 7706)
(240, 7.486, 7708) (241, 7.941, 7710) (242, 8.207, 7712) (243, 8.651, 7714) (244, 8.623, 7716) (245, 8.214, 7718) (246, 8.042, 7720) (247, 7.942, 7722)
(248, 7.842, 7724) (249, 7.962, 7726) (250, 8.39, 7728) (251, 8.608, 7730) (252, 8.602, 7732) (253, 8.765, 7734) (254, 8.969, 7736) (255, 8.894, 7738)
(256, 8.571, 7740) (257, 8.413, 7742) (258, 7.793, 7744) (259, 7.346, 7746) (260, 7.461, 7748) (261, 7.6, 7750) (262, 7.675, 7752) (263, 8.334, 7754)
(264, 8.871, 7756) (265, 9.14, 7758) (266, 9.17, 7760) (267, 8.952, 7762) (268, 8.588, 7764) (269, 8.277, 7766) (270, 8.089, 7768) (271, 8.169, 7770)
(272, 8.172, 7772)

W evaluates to 0.016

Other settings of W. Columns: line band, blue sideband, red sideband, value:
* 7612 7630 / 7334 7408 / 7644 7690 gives -0.01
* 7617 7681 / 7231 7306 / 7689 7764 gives 0.06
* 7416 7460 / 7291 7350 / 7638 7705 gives 0.01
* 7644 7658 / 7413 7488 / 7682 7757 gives 0.09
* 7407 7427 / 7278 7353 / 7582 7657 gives 0.03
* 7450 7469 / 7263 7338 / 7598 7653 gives -0.01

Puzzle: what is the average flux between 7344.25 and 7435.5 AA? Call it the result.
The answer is 7.3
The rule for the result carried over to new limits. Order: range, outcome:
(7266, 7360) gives 7.31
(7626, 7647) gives 7.72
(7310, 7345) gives 7.23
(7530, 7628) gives 7.65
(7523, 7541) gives 7.72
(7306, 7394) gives 7.25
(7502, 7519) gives 7.67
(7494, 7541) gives 7.66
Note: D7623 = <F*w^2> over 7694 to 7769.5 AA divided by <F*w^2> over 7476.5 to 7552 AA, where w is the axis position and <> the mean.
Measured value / 1.15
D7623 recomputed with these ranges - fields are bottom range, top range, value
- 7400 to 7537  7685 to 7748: 1.16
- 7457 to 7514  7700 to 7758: 1.16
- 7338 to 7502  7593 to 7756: 1.14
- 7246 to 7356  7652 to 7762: 1.21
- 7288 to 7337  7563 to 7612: 1.14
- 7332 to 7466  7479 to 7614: 1.08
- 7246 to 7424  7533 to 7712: 1.13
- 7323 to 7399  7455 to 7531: 1.09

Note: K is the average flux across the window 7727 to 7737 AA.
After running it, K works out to 8.67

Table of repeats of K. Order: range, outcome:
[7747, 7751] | 7.53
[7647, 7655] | 7.13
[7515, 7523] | 7.61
